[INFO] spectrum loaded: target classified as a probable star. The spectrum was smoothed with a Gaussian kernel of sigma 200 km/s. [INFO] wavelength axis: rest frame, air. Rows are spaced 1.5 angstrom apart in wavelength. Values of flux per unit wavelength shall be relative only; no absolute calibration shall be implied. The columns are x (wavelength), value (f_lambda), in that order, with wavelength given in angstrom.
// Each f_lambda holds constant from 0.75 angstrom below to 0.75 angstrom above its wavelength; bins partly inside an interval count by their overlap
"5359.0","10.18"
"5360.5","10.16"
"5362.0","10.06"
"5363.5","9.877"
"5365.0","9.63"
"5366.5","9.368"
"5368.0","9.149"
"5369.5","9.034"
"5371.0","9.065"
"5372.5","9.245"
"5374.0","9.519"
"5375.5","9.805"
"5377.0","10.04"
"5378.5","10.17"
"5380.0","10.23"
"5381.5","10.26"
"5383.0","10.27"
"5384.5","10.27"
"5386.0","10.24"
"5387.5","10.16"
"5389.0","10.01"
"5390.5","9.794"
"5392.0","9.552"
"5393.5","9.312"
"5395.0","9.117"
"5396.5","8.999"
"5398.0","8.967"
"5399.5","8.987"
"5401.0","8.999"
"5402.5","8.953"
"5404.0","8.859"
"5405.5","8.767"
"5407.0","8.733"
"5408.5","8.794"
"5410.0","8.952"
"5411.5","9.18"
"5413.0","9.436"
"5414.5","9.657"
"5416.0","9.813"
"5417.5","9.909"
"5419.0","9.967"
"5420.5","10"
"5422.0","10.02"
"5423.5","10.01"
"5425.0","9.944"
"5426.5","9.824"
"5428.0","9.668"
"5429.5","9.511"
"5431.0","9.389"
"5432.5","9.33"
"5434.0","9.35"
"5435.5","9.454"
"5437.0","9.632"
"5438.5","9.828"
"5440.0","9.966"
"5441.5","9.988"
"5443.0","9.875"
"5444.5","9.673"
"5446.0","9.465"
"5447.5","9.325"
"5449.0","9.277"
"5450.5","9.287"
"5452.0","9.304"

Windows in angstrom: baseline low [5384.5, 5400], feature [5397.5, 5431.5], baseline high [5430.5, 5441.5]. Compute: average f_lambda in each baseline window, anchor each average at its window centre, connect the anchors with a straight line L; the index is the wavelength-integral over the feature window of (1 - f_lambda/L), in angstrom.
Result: 0.6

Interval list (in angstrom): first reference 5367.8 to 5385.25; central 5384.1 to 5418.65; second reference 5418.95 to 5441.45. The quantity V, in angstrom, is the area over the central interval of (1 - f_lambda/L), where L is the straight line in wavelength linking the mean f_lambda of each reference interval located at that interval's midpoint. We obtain 1.37 angstrom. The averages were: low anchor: 9.77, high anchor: 9.73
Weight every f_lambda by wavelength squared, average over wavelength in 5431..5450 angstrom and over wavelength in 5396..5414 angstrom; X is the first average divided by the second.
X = 1.08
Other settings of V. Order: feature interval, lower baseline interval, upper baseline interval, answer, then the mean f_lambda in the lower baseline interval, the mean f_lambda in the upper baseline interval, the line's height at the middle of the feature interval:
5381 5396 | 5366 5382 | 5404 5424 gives -0.5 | 9.62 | 9.45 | 9.56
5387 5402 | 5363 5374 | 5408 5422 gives 0.1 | 9.34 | 9.56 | 9.46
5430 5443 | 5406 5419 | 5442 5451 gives -0.2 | 9.34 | 9.5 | 9.45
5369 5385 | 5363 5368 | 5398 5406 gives -0.8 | 9.54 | 8.92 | 9.35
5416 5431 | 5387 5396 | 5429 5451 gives -0.4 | 9.63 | 9.56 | 9.58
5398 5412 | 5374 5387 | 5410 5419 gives 1.2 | 10.1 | 9.58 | 9.73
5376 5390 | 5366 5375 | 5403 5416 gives -1.5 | 9.24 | 9.09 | 9.19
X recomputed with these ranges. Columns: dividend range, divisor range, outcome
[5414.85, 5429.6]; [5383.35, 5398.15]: 1.03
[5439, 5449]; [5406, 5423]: 1.03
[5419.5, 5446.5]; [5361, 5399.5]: 1.02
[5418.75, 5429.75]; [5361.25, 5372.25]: 1.07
